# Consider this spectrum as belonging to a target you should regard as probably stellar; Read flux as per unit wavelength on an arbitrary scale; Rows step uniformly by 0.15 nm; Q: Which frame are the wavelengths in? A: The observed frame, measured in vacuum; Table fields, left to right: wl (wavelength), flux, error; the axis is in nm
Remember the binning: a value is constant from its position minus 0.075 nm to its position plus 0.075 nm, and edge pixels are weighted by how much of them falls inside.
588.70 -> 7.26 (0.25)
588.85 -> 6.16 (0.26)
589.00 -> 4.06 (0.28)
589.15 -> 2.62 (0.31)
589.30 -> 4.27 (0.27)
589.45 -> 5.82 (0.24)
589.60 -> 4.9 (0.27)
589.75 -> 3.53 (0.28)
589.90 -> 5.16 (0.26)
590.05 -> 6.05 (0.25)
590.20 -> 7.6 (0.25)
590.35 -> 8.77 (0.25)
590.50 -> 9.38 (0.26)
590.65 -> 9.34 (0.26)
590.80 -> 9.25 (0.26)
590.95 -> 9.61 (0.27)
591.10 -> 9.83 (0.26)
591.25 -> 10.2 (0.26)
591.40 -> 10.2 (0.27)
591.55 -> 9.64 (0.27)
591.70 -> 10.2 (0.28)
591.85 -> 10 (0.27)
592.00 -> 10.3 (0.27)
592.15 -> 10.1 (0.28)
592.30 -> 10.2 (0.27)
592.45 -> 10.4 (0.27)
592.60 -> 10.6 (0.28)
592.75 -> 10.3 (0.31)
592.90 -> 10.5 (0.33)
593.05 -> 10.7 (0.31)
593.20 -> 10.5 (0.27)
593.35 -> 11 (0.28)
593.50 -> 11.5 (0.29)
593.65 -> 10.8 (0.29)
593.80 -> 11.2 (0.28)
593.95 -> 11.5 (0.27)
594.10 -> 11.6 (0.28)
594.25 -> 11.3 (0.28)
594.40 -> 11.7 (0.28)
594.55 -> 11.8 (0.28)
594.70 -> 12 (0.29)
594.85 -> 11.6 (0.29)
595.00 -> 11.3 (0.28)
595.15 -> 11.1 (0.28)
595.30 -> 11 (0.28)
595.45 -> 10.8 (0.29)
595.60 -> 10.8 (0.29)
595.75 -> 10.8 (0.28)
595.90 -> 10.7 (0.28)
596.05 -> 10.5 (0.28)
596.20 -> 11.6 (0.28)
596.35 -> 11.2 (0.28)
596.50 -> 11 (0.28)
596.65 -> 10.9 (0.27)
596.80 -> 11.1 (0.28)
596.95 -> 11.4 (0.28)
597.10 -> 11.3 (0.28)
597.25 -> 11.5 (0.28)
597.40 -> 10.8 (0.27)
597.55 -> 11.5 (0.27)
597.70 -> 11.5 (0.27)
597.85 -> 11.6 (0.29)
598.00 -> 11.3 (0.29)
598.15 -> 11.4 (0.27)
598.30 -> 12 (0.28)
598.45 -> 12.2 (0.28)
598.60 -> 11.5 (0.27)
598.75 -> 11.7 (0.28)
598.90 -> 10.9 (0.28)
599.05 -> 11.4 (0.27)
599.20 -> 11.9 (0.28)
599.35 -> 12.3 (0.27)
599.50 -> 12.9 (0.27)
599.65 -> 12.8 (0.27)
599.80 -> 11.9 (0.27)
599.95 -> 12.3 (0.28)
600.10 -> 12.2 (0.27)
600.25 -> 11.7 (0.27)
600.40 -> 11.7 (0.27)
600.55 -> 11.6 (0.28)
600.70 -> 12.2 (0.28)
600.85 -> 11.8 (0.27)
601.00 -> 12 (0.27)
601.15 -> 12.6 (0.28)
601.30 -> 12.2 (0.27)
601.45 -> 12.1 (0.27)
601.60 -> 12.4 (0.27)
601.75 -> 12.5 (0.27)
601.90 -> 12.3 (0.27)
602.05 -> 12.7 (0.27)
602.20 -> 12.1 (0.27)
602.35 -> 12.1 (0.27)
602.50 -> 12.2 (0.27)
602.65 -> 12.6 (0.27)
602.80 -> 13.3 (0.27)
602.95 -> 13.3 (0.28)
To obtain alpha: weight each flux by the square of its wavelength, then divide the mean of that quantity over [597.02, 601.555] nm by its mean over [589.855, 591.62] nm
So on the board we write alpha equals 1.38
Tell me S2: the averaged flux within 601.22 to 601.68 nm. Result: 12.2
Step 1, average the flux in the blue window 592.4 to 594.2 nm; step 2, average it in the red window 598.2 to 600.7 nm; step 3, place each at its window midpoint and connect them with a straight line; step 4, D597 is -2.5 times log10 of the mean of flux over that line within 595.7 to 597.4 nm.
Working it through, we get 0.04 mag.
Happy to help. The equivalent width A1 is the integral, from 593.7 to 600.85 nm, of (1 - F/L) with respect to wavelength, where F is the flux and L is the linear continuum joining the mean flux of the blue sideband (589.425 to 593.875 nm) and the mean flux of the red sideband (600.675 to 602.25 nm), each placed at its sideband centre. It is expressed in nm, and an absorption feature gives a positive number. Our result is -0.348 nm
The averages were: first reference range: 9.29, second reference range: 12.3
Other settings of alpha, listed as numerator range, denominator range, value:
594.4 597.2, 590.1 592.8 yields 1.17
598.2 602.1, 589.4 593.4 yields 1.37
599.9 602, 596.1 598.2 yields 1.09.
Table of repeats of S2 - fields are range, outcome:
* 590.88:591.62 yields 9.9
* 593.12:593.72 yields 10.9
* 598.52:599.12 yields 11.4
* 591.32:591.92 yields 10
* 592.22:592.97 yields 10.4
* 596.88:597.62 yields 11.3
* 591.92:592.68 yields 10.3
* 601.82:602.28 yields 12.4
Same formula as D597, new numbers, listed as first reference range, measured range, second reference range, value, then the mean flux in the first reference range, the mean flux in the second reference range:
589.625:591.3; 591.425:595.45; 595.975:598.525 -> -0.16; 7.94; 11.3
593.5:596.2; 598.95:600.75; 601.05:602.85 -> 0.00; 11.2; 12.4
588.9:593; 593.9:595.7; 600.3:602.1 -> -0.17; 8.26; 12.2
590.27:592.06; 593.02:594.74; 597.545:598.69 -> -0.08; 9.72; 11.6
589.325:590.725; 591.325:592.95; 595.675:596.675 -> -0.25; 6.64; 11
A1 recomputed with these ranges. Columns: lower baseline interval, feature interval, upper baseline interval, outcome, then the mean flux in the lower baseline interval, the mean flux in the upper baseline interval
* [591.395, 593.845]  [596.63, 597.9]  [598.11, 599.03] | 0.007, 10.5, 11.6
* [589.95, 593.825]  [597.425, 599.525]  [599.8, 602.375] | -0.031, 9.88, 12.1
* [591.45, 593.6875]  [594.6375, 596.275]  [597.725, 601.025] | -0.009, 10.4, 11.9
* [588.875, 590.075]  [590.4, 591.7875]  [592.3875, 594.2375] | -0.489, 4.56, 10.9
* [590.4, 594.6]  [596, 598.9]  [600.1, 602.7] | 0.012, 10.5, 12.2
